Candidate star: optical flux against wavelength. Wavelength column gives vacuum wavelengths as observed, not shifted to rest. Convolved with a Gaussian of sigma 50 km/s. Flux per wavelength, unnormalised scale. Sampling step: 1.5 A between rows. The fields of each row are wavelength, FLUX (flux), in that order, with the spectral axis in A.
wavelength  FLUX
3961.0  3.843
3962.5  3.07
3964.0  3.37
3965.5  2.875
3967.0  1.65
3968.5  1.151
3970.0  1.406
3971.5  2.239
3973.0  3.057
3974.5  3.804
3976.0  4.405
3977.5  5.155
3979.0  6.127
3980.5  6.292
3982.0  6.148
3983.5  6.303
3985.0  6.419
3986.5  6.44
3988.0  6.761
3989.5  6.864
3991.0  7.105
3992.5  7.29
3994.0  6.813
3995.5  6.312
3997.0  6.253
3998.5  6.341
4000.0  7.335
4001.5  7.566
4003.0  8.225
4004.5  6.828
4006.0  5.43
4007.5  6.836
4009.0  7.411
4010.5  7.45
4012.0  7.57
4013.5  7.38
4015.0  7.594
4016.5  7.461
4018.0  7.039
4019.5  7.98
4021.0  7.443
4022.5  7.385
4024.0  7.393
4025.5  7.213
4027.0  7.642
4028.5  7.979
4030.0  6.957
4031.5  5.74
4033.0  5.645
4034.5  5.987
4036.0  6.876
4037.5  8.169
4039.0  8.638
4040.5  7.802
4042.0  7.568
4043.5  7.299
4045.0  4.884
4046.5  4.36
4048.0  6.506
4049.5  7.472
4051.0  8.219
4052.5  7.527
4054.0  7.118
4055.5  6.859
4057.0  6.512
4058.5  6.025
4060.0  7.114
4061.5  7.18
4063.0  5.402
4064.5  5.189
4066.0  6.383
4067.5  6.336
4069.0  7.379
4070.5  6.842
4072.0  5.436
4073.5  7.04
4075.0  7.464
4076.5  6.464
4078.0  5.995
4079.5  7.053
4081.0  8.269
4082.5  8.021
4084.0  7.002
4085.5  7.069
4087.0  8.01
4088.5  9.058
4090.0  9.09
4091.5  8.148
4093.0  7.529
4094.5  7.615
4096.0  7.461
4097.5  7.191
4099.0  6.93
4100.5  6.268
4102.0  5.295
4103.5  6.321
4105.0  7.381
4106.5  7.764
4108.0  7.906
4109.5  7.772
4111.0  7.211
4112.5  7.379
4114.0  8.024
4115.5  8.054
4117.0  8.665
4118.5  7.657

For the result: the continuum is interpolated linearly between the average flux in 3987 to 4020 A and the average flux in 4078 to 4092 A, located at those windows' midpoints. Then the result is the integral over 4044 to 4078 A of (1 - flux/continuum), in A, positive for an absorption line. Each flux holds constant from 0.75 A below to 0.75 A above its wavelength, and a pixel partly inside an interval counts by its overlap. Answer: 4.9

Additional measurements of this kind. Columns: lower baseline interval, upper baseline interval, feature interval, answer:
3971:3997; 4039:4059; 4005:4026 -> -3.14 A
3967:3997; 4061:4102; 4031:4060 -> -1.93 A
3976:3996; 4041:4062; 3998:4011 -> -1.12 A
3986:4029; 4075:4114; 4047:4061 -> 0.54 A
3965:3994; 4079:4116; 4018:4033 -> -3.32 A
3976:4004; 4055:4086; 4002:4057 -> -3.72 A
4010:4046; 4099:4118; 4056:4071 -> 1.68 A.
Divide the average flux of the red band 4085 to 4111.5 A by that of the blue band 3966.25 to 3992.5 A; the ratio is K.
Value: 1.5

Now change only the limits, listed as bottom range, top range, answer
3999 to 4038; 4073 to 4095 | 1.06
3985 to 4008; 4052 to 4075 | 0.97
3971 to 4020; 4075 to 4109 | 1.14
